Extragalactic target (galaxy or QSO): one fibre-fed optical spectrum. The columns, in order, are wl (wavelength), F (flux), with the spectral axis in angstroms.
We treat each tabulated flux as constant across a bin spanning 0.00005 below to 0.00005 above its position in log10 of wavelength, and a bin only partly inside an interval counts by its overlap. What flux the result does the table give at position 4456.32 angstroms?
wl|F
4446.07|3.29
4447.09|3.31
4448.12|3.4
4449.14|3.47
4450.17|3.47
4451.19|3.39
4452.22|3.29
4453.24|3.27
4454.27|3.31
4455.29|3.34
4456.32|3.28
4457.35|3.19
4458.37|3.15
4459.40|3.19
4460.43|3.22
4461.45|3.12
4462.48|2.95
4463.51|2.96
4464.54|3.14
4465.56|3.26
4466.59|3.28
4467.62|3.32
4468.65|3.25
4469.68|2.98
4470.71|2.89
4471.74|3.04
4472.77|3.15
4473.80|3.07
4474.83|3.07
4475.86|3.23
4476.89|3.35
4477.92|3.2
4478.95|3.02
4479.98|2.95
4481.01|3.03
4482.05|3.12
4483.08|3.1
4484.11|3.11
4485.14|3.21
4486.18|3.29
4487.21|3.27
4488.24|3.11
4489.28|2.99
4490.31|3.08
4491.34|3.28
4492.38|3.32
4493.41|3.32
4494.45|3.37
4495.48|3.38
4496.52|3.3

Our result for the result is 3.28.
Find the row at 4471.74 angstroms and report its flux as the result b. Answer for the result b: 3.04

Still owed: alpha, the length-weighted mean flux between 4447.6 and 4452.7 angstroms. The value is 3.4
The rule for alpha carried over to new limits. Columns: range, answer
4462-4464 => 2.95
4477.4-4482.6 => 3.06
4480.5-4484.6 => 3.09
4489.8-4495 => 3.28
